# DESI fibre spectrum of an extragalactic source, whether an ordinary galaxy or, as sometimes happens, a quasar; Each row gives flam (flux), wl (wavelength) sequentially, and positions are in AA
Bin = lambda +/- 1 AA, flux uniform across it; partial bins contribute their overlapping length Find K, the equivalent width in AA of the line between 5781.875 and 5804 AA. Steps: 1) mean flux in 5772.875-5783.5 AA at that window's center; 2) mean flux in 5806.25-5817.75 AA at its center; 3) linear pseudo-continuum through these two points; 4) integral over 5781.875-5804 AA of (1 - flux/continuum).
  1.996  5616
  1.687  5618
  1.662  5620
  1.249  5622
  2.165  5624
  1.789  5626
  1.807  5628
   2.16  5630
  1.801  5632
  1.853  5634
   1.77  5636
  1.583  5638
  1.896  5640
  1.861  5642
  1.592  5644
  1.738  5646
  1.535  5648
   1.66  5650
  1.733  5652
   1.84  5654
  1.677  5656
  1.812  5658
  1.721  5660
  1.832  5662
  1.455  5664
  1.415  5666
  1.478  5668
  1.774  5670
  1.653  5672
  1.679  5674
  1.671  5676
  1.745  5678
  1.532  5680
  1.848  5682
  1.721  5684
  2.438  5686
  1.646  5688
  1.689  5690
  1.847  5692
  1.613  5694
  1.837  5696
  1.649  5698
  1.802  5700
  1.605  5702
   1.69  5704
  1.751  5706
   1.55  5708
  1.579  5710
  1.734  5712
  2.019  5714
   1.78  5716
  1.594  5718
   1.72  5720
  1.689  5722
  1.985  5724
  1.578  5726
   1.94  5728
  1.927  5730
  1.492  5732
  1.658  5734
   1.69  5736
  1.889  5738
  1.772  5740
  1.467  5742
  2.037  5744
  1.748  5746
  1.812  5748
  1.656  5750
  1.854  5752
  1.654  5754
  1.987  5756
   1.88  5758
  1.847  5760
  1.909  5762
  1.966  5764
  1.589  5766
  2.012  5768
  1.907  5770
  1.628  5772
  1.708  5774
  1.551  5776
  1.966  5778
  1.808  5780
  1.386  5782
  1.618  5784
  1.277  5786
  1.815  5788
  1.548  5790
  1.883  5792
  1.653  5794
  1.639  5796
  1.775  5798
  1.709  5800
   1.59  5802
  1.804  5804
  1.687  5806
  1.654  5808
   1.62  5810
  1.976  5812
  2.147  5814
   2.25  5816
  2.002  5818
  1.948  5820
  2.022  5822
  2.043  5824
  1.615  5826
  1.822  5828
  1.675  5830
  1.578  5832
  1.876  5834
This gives 1.7 AA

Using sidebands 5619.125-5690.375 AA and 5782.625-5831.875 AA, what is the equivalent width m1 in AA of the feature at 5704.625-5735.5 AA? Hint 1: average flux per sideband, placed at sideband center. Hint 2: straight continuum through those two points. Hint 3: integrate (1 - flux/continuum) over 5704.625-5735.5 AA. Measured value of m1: 0.4 AA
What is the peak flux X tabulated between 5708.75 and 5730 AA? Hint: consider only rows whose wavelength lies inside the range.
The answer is 2.019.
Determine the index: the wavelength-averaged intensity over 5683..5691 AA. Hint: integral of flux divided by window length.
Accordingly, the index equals 1.87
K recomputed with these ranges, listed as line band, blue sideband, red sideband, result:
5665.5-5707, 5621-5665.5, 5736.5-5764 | 1.21 AA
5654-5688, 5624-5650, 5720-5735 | 1.13 AA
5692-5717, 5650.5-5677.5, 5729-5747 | -0.17 AA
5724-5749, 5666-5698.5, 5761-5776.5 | 0.12 AA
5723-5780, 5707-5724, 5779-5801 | -3.50 AA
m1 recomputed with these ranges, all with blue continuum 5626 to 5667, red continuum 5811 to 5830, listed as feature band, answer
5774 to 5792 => 2.58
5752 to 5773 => 0.56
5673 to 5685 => 0.55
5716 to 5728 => 0.65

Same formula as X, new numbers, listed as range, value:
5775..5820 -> 2.25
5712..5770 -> 2.037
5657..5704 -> 2.438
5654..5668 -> 1.84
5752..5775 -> 2.012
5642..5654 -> 1.861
